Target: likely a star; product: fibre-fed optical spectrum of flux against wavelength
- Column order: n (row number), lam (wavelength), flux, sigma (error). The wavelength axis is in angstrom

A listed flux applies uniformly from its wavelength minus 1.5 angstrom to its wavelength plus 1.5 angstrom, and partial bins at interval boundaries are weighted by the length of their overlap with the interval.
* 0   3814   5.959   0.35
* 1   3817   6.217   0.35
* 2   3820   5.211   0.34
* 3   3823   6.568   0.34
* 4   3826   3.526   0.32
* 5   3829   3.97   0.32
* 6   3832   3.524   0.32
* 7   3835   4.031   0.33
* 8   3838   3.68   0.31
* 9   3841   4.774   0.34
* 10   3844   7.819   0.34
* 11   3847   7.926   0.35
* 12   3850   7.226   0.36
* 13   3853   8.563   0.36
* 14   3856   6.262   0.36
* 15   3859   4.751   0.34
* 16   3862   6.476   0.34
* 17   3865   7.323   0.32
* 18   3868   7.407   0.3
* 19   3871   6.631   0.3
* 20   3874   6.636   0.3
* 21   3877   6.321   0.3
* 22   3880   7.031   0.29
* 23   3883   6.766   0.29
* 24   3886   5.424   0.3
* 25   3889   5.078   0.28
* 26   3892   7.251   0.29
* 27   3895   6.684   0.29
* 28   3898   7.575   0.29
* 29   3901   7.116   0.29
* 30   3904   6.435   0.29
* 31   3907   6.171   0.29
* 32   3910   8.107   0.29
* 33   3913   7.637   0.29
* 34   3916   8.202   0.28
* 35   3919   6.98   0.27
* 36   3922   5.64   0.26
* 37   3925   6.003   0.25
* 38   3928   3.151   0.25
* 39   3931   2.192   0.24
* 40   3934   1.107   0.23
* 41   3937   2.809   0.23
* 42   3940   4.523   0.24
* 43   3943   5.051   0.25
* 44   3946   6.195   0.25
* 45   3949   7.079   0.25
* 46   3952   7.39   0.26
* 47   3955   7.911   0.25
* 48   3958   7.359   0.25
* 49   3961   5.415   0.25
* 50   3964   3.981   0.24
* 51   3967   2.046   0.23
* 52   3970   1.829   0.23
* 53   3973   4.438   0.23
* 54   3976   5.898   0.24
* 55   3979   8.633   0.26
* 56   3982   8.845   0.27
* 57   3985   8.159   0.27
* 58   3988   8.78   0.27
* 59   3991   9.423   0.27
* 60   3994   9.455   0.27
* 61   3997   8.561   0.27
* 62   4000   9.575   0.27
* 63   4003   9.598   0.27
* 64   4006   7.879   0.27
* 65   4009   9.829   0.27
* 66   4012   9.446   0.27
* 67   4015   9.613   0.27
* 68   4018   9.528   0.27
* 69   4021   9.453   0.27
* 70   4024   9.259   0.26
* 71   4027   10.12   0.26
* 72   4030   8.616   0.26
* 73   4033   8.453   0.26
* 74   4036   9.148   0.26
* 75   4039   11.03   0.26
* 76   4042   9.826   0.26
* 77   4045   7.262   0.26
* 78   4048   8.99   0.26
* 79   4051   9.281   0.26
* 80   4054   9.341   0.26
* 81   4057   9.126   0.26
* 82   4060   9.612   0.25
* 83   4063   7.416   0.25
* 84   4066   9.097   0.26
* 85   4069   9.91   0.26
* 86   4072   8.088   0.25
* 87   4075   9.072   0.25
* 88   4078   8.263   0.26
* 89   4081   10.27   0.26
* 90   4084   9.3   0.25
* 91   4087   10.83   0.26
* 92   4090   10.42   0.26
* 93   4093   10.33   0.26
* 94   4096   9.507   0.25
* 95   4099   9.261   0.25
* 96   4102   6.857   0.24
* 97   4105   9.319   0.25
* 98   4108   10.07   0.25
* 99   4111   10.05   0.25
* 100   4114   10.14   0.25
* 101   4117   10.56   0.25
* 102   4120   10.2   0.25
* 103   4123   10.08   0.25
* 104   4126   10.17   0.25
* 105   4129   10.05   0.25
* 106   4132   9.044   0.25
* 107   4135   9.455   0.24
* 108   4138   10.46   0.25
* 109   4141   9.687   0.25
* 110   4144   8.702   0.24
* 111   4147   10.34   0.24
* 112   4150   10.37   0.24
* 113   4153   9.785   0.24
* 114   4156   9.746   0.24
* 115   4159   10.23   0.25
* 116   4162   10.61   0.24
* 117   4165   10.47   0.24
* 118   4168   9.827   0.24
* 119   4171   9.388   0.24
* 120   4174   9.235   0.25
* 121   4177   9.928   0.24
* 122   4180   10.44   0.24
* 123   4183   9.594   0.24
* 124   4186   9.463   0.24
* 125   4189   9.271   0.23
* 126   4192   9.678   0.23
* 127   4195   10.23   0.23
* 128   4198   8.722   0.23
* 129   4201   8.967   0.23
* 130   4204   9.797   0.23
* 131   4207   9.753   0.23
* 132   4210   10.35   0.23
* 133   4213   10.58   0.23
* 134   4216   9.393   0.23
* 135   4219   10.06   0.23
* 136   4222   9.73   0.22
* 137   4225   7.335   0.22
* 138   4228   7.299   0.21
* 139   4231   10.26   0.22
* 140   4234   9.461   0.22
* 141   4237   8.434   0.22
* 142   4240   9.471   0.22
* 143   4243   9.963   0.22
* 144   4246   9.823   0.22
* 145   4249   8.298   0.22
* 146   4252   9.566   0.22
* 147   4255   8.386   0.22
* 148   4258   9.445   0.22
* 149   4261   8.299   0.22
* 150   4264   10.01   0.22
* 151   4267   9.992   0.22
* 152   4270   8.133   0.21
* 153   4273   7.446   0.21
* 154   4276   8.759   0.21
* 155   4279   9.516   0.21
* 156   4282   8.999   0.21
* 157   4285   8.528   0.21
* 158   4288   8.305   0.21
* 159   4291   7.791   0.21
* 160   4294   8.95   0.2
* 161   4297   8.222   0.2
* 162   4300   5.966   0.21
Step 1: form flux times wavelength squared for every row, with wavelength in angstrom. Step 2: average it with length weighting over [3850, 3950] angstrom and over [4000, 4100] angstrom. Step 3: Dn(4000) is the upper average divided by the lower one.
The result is 1.65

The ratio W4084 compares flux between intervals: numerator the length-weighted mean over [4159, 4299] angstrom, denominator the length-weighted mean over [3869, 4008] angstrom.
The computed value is 1.4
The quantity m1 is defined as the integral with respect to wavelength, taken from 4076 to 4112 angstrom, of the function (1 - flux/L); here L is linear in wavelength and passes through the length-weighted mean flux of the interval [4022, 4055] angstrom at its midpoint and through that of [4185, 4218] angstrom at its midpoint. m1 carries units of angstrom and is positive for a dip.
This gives -0.6 angstrom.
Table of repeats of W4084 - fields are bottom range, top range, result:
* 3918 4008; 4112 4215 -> 1.59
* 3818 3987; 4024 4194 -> 1.62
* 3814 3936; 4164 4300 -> 1.54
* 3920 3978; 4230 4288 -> 1.89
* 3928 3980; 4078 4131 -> 2.02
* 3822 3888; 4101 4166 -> 1.64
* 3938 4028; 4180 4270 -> 1.25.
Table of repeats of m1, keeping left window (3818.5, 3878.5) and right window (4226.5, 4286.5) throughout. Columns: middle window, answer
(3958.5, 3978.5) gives 7.3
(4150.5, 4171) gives -4.4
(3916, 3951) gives 9.4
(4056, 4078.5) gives -3.8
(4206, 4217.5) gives -1.8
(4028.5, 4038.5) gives -2.2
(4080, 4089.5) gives -3.0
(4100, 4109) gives -1.0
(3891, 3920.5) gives -3.9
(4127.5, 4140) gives -2.6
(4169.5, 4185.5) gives -2.5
